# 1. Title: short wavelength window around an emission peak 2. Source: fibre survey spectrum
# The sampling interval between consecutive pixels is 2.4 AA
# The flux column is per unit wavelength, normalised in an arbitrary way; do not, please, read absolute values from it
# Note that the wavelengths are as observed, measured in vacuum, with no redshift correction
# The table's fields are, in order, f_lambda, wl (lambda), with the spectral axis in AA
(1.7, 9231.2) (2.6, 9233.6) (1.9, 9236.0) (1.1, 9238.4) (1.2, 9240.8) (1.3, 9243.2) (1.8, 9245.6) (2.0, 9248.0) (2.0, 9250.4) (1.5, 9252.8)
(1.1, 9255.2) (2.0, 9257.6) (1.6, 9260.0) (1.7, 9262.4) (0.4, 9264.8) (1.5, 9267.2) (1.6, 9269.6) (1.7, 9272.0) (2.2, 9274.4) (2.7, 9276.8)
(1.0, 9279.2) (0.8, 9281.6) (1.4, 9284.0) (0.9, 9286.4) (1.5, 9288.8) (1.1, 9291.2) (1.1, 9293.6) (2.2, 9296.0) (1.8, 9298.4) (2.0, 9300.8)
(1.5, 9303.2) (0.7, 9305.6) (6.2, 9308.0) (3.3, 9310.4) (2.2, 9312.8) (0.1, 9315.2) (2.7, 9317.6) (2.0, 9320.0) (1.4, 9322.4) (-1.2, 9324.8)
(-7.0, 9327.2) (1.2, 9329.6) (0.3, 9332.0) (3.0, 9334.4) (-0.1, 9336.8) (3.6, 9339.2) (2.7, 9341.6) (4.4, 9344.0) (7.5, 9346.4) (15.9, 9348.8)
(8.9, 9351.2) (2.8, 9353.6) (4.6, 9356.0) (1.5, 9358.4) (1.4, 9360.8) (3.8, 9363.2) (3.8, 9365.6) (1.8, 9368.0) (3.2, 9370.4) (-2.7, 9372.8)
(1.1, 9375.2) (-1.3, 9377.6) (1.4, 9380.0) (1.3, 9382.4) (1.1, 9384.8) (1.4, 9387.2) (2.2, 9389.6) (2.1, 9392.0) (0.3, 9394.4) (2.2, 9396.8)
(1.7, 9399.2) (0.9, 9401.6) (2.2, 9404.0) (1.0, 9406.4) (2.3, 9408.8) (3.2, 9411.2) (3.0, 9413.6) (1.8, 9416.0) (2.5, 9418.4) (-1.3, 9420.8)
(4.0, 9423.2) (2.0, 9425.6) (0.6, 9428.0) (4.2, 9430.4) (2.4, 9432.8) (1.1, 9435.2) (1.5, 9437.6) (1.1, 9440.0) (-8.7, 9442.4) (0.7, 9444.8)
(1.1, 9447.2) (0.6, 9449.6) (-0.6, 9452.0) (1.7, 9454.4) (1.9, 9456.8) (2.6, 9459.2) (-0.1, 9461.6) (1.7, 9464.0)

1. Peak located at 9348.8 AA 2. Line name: H-beta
